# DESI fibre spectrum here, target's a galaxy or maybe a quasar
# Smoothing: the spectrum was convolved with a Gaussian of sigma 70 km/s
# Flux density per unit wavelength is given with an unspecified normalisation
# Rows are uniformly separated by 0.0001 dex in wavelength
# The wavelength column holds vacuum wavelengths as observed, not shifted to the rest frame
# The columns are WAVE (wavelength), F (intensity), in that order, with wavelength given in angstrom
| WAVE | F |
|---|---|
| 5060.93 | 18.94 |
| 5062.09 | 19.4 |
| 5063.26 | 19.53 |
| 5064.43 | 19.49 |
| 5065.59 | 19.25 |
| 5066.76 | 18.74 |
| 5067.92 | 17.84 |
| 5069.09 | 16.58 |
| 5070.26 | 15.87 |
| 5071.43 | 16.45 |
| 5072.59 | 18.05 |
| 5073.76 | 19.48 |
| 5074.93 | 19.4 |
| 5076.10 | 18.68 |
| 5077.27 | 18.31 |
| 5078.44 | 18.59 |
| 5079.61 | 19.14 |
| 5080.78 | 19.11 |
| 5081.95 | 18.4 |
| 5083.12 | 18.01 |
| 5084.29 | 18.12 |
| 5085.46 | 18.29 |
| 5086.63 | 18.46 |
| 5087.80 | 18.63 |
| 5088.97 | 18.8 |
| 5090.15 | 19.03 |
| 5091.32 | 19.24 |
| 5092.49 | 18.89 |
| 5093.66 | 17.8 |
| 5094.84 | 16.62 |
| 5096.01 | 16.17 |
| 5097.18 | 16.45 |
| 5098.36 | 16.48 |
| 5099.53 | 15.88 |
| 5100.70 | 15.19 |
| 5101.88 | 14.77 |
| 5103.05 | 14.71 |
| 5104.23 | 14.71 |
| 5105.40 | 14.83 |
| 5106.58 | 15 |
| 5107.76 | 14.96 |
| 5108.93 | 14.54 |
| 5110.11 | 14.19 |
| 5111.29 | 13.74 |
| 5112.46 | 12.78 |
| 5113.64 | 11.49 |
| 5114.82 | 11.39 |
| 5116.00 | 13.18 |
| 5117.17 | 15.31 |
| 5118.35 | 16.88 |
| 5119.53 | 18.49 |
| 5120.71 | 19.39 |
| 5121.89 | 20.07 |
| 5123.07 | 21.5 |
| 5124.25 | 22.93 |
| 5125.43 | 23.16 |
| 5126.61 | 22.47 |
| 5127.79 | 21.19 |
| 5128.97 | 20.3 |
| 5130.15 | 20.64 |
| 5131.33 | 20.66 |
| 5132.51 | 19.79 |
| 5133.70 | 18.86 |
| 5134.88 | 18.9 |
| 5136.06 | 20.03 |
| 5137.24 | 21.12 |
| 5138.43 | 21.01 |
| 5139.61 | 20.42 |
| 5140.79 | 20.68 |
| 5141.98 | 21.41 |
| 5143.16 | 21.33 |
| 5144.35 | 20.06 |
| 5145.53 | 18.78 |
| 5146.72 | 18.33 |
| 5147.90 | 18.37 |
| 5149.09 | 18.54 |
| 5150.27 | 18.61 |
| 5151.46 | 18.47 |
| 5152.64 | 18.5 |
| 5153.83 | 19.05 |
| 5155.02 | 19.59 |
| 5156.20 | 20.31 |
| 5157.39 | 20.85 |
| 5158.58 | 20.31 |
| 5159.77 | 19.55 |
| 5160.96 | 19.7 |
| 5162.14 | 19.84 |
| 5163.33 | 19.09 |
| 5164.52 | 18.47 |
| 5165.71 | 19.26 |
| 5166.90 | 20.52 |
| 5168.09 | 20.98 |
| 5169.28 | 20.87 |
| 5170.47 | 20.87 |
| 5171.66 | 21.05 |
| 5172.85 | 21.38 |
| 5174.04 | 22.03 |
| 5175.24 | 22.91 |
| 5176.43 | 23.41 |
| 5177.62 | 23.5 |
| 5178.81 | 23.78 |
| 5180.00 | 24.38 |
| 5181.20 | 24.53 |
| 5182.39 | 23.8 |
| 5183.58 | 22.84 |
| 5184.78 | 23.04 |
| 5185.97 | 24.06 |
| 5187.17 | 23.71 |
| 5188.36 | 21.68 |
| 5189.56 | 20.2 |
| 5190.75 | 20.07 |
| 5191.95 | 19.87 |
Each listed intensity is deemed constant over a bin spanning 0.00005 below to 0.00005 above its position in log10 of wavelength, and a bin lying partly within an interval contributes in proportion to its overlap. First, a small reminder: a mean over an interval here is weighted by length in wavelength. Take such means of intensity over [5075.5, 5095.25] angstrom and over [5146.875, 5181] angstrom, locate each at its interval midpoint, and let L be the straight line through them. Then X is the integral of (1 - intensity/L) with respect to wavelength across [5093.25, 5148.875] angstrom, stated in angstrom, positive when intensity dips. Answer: 4.7 angstrom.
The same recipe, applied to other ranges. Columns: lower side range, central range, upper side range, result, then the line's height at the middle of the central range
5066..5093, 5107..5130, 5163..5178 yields 2.7 angstrom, 19.5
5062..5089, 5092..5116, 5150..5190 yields 5.3 angstrom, 19.3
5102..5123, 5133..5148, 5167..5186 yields -1.3 angstrom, 18.4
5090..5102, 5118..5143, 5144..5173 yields -2.8 angstrom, 18.4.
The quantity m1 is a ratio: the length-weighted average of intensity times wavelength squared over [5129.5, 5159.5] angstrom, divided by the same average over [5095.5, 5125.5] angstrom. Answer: 1.3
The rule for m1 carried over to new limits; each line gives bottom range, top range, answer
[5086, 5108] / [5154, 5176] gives 1.26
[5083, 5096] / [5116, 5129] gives 1.10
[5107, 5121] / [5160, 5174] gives 1.42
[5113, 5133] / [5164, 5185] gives 1.20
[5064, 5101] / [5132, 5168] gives 1.12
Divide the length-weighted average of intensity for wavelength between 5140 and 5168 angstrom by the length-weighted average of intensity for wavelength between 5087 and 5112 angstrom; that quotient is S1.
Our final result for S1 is 1.21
